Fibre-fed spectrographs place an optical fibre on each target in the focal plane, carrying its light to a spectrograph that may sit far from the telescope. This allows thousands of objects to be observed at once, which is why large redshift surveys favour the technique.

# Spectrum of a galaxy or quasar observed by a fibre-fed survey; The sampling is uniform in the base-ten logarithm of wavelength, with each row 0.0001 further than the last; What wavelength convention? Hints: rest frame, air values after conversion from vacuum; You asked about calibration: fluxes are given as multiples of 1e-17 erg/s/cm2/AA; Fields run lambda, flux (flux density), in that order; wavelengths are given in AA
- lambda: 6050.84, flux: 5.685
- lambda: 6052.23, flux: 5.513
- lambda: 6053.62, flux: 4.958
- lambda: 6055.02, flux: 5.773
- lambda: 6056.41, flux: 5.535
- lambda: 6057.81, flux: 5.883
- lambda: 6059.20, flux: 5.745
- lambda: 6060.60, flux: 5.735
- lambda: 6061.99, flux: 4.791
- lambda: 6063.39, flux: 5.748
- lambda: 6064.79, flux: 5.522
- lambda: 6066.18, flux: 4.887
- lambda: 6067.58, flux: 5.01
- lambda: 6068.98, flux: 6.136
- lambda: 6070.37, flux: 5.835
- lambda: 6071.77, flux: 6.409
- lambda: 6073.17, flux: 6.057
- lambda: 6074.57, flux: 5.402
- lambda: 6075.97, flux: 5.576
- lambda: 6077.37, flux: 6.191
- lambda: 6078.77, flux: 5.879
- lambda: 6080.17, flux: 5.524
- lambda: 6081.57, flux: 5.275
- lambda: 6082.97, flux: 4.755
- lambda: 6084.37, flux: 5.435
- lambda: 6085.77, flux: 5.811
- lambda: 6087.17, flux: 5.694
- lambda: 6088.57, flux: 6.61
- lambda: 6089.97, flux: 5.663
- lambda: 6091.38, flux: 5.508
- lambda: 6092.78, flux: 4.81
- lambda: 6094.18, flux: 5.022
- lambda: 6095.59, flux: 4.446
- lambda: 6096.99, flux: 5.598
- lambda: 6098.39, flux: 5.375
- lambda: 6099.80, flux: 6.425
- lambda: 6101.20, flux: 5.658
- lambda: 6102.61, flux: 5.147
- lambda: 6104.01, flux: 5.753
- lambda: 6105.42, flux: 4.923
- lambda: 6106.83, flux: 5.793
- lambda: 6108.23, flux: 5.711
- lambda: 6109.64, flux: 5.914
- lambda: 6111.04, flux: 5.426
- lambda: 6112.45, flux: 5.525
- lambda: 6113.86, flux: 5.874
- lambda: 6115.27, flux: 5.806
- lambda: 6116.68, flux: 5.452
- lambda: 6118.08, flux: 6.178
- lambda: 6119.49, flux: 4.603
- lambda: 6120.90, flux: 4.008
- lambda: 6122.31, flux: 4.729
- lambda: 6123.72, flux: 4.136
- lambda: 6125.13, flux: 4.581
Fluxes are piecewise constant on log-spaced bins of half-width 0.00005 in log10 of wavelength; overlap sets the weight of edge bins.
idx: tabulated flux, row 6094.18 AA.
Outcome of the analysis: 5.022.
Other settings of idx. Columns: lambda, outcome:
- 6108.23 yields 5.711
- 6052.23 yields 5.513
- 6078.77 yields 5.879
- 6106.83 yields 5.793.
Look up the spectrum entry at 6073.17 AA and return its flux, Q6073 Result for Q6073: 6.057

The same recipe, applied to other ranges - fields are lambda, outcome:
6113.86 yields 5.874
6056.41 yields 5.535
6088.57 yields 6.61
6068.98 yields 6.136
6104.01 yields 5.753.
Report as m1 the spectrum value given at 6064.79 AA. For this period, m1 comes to 5.522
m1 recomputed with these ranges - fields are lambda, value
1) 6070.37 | 5.835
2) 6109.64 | 5.914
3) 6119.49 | 4.603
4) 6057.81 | 5.883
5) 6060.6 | 5.735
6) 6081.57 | 5.275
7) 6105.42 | 4.923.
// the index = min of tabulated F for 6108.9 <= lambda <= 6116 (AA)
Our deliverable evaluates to 5.426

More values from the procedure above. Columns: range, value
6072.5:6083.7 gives 4.755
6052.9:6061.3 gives 4.958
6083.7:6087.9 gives 5.435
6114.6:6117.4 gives 5.452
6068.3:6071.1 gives 5.835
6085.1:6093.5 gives 4.81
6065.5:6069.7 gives 4.887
